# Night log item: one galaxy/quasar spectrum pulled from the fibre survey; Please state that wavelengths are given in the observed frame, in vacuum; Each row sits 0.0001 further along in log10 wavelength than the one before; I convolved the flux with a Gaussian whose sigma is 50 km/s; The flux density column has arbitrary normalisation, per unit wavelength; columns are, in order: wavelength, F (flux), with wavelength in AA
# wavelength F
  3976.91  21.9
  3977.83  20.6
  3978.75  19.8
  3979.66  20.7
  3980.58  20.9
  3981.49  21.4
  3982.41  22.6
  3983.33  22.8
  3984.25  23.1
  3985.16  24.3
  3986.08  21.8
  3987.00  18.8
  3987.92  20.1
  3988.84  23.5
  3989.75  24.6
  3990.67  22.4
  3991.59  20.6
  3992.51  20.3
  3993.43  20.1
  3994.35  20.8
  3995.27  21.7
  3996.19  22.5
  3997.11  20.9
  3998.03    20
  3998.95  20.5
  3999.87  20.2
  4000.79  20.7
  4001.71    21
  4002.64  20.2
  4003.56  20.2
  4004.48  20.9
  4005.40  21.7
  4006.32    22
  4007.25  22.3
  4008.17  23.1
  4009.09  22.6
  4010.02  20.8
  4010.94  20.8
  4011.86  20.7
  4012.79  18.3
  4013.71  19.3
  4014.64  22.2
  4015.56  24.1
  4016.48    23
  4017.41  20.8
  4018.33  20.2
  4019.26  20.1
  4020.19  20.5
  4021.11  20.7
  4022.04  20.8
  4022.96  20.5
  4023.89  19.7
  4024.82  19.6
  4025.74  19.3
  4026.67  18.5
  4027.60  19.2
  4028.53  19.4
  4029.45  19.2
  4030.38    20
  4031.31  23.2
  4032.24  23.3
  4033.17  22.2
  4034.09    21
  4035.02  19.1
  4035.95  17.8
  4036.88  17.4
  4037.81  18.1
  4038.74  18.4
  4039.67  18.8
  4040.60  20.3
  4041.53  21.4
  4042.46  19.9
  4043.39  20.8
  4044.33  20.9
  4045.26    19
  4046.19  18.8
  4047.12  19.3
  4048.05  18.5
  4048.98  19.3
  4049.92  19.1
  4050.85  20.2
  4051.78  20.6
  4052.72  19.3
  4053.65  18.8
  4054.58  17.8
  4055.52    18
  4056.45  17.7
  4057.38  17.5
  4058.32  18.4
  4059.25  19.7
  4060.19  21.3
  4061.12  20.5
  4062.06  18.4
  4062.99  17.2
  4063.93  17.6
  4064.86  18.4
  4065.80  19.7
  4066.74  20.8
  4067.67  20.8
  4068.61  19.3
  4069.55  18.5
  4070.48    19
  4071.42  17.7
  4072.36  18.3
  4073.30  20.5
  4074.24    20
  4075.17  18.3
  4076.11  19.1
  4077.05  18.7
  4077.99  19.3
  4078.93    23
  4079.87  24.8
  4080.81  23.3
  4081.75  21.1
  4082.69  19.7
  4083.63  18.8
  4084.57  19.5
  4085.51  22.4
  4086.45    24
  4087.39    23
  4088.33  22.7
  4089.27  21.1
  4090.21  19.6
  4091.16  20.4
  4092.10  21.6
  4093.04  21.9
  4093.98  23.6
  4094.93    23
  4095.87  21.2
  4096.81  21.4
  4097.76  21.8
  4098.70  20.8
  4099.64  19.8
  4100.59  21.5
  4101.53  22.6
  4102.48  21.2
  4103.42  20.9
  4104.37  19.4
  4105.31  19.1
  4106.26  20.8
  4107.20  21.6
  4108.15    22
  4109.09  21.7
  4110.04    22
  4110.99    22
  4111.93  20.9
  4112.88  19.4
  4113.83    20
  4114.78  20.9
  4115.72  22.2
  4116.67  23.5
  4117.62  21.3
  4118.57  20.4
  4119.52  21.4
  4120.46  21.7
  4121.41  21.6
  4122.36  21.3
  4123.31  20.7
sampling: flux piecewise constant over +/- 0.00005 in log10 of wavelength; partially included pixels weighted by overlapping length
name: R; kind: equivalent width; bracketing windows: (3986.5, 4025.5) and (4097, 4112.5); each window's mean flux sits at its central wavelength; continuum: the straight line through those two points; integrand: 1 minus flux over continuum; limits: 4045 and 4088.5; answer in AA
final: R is 2.8 AA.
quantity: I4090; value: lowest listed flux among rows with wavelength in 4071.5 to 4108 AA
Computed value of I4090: 18.3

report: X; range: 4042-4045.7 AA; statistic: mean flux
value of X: 20.1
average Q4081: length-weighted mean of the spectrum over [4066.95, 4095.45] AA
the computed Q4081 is 20.8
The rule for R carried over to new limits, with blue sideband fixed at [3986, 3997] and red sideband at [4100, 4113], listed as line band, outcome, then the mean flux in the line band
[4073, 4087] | 0.2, 20.9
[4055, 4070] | 1.6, 19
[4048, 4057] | 1.0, 18.9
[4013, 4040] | 1.4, 20.2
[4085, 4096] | -0.5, 22.1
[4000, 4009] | 0.0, 21.4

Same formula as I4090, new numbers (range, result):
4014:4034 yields 18.5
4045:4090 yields 17.2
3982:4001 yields 18.8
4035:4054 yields 17.4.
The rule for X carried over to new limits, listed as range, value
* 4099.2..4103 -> 21.3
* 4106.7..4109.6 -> 21.8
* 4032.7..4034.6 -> 21.6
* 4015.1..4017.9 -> 22.7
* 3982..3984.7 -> 22.8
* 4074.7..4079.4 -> 19.7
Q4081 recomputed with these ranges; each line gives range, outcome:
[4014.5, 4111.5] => 20.3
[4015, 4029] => 20.4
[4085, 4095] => 22.1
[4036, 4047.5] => 19.4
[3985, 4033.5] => 21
